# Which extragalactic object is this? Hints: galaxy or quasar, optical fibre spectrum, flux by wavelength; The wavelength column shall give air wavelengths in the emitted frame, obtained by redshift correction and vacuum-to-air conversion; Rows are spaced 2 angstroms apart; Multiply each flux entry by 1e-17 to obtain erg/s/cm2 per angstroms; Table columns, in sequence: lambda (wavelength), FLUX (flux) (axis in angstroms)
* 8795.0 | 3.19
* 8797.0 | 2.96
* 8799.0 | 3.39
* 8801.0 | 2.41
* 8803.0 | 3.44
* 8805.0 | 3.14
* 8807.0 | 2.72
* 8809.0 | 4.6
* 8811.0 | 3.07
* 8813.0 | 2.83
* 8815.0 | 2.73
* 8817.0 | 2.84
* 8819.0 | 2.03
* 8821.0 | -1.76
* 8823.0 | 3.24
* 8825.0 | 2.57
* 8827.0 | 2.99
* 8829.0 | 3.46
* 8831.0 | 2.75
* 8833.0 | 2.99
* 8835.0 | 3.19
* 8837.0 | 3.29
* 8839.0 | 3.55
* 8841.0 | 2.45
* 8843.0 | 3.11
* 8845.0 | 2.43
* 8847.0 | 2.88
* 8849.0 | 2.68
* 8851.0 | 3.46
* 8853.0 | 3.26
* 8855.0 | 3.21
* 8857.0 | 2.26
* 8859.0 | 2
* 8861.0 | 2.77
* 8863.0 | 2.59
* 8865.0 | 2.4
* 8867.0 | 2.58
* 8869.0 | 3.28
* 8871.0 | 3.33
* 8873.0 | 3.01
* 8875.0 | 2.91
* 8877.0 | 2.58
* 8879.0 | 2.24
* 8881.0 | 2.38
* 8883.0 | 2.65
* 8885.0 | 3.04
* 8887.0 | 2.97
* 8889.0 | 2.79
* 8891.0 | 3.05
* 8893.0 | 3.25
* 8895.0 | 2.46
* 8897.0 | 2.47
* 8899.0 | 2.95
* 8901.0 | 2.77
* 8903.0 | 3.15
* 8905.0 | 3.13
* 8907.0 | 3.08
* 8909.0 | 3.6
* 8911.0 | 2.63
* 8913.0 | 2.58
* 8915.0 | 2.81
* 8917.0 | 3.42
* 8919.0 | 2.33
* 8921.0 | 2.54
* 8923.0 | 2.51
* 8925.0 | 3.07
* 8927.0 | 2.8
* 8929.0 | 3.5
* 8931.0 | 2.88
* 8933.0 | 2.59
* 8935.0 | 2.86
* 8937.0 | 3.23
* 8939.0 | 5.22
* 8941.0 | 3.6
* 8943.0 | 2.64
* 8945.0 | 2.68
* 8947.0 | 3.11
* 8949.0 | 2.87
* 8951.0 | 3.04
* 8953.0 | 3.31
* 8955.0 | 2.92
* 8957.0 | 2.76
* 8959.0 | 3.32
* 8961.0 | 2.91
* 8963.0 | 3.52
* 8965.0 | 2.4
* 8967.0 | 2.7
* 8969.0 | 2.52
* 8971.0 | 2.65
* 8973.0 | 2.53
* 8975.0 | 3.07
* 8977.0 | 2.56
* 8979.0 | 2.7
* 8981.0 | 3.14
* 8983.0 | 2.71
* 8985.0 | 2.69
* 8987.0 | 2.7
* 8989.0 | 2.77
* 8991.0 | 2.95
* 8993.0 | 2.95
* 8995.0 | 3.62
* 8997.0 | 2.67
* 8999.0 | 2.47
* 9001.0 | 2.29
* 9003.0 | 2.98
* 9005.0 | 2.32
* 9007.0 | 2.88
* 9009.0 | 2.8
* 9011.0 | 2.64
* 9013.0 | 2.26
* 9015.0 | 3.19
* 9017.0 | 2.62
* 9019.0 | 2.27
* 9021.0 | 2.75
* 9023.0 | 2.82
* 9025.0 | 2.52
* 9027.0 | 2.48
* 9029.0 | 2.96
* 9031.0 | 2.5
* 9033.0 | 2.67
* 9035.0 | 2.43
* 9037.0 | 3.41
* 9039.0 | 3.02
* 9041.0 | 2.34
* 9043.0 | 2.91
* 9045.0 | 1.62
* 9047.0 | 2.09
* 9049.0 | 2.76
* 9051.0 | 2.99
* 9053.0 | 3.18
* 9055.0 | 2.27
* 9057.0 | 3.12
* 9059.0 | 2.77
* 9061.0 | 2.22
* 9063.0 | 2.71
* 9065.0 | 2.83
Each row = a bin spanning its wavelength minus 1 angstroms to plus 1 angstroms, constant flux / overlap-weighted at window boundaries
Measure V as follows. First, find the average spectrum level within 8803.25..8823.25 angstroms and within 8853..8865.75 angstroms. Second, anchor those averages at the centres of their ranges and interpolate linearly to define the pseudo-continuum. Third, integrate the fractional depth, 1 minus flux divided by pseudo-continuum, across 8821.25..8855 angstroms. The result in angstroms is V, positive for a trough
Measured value -4.5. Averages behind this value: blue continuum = 2.55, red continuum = 2.6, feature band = 2.92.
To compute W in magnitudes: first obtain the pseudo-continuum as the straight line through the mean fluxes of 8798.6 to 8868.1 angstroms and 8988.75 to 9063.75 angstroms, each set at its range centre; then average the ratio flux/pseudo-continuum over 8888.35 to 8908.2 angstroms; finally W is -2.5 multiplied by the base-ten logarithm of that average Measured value -0.06 mag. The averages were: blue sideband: 2.78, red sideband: 2.69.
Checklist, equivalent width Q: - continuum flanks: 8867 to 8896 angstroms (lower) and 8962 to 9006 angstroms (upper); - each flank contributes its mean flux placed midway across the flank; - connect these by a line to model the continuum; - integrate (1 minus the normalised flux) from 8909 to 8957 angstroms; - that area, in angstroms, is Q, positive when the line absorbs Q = -3.6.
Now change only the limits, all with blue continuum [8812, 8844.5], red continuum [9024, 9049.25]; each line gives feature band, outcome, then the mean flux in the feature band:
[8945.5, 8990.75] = -4.41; 2.86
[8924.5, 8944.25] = -4.71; 3.24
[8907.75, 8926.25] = -1.54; 2.84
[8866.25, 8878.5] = -1.40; 2.93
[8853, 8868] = 0.22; 2.59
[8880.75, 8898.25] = -1.21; 2.8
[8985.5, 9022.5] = -1.91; 2.73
